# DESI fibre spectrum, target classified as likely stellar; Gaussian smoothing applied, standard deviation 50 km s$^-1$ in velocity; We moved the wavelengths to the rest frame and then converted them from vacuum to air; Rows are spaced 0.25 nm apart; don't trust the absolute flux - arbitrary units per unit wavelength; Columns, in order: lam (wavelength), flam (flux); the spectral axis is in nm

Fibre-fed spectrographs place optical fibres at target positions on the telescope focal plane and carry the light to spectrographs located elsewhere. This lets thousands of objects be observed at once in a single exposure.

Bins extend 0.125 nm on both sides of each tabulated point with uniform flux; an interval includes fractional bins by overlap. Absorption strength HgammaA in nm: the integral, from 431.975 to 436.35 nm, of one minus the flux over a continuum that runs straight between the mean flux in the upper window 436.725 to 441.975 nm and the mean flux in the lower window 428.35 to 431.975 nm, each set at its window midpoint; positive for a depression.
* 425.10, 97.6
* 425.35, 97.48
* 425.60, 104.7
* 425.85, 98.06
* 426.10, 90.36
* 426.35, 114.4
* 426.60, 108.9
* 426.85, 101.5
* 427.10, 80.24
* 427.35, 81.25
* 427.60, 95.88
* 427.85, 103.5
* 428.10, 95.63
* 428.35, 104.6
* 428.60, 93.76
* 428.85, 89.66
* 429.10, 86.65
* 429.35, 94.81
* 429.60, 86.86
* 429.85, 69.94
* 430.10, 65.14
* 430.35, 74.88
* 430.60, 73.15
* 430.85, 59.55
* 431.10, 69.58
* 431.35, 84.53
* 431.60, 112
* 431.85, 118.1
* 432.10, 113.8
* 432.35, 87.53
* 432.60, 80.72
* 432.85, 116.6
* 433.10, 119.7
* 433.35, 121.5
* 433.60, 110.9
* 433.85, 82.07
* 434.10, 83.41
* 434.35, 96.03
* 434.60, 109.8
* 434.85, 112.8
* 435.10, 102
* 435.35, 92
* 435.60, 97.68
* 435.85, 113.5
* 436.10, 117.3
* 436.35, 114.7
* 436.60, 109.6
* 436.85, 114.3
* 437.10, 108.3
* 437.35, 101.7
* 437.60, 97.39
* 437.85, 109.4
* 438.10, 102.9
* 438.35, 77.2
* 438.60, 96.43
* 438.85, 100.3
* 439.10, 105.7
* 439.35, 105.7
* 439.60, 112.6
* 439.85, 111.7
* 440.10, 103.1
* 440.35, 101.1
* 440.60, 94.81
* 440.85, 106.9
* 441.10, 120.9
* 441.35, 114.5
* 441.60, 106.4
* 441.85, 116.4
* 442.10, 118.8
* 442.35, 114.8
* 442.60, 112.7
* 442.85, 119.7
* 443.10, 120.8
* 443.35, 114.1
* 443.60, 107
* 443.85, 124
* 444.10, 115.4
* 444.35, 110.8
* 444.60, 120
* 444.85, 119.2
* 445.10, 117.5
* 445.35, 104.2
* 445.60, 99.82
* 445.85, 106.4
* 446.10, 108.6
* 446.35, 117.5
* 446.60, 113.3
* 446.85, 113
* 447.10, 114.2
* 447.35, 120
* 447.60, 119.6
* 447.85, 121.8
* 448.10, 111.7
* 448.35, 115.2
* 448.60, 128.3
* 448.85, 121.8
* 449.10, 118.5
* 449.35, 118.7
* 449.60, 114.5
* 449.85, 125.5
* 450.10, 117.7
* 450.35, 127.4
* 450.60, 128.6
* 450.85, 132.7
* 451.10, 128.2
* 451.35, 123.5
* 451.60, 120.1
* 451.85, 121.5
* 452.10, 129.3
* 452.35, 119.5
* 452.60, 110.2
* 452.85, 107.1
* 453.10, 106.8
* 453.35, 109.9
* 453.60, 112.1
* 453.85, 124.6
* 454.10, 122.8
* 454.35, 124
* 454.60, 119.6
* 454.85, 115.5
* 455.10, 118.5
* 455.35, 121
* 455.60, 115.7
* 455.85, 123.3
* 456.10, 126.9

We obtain -0.47 nm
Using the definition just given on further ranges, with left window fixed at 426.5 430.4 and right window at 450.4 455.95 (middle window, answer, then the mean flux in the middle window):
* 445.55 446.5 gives 0.02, 109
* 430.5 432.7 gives 0.11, 89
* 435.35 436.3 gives -0.09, 108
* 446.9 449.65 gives -0.11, 119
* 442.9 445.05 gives -0.16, 117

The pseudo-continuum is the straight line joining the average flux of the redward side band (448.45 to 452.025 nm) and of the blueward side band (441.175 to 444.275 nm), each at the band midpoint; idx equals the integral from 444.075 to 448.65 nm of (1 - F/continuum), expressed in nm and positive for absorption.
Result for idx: 0.190 nm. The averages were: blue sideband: 115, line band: 114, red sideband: 123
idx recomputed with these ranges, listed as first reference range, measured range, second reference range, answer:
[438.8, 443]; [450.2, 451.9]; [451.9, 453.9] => -0.18 nm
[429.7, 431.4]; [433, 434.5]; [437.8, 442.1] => -0.36 nm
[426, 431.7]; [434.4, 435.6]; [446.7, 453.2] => -0.07 nm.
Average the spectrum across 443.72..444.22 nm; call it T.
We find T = 120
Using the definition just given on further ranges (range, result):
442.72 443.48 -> 118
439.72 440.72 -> 103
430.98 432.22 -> 99.7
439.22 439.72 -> 109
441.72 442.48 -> 117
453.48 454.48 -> 121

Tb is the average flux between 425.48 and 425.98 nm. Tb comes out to 101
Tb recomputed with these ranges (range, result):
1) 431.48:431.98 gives 115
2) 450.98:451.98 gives 123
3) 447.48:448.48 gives 117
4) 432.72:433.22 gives 118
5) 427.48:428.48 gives 99.9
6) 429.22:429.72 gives 90.8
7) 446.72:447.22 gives 114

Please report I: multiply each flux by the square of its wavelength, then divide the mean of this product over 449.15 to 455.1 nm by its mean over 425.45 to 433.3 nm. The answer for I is 1.4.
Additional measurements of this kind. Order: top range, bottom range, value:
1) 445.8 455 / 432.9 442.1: 1.19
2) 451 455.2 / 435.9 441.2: 1.20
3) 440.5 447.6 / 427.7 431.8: 1.41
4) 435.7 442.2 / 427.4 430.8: 1.29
